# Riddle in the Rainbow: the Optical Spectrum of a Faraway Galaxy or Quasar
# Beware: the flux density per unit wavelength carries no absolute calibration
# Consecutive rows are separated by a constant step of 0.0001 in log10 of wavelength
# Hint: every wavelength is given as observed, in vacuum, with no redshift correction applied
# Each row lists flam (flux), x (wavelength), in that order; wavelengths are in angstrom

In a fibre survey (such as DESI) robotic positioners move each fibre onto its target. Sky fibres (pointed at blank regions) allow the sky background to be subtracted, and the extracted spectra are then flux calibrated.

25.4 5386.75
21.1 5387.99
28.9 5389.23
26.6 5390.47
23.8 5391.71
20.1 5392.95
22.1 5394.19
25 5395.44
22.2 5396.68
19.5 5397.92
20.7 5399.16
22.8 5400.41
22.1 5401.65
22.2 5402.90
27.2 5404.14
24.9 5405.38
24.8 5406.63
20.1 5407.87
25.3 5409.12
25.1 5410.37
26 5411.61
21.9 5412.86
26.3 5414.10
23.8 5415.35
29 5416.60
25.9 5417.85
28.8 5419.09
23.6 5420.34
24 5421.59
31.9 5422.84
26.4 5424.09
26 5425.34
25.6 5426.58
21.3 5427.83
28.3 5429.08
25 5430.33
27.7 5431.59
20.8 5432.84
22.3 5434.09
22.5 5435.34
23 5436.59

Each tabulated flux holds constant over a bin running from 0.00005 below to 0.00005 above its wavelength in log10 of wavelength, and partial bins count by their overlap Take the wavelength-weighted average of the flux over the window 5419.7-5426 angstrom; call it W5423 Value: 26.4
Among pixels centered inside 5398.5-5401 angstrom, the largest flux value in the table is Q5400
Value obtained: 22.8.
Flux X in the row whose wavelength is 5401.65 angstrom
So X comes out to 22.1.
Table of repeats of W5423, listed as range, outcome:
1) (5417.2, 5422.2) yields 25.6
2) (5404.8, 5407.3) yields 24.7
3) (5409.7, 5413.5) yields 24.4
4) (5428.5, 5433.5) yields 25.4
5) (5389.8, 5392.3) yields 25.3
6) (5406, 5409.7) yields 23.3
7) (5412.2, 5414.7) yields 24.1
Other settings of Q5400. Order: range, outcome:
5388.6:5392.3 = 28.9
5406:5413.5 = 26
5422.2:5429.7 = 31.9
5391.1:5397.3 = 25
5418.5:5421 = 28.8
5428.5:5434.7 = 28.3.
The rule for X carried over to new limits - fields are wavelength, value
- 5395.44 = 25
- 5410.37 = 25.1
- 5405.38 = 24.9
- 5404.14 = 27.2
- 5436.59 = 23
